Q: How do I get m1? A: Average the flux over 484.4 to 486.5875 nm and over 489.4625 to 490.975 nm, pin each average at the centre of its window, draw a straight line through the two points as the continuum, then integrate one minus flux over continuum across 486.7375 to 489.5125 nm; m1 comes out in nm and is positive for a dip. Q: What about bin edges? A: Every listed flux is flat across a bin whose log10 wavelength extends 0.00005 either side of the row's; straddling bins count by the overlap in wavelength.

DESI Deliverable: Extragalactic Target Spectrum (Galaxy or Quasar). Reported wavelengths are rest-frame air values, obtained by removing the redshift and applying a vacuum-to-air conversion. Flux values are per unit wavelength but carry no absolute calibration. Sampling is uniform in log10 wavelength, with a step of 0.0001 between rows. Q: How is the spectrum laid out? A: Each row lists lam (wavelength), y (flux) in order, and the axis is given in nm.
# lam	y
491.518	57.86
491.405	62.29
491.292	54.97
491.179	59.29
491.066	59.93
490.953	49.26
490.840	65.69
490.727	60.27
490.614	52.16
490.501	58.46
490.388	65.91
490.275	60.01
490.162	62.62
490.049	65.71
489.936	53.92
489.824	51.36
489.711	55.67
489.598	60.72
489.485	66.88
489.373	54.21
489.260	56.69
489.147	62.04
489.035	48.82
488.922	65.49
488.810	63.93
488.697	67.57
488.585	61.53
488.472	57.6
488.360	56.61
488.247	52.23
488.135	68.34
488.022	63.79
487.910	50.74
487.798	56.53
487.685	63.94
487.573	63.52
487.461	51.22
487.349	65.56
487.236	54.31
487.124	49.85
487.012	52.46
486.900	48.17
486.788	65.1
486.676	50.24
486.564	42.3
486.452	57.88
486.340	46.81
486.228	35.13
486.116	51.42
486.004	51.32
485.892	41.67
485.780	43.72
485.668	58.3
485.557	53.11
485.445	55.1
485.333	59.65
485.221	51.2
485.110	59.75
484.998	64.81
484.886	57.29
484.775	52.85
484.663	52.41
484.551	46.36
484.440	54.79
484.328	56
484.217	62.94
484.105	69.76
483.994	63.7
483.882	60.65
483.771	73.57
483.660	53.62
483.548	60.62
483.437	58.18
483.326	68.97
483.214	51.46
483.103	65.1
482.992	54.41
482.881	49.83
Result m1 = -0.13 nm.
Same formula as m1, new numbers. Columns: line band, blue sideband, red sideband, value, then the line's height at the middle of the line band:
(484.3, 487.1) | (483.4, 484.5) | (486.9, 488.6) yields 0.35 nm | 59.6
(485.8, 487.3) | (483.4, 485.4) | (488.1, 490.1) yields 0.24 nm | 59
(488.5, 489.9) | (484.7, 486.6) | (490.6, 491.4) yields -0.09 nm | 56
